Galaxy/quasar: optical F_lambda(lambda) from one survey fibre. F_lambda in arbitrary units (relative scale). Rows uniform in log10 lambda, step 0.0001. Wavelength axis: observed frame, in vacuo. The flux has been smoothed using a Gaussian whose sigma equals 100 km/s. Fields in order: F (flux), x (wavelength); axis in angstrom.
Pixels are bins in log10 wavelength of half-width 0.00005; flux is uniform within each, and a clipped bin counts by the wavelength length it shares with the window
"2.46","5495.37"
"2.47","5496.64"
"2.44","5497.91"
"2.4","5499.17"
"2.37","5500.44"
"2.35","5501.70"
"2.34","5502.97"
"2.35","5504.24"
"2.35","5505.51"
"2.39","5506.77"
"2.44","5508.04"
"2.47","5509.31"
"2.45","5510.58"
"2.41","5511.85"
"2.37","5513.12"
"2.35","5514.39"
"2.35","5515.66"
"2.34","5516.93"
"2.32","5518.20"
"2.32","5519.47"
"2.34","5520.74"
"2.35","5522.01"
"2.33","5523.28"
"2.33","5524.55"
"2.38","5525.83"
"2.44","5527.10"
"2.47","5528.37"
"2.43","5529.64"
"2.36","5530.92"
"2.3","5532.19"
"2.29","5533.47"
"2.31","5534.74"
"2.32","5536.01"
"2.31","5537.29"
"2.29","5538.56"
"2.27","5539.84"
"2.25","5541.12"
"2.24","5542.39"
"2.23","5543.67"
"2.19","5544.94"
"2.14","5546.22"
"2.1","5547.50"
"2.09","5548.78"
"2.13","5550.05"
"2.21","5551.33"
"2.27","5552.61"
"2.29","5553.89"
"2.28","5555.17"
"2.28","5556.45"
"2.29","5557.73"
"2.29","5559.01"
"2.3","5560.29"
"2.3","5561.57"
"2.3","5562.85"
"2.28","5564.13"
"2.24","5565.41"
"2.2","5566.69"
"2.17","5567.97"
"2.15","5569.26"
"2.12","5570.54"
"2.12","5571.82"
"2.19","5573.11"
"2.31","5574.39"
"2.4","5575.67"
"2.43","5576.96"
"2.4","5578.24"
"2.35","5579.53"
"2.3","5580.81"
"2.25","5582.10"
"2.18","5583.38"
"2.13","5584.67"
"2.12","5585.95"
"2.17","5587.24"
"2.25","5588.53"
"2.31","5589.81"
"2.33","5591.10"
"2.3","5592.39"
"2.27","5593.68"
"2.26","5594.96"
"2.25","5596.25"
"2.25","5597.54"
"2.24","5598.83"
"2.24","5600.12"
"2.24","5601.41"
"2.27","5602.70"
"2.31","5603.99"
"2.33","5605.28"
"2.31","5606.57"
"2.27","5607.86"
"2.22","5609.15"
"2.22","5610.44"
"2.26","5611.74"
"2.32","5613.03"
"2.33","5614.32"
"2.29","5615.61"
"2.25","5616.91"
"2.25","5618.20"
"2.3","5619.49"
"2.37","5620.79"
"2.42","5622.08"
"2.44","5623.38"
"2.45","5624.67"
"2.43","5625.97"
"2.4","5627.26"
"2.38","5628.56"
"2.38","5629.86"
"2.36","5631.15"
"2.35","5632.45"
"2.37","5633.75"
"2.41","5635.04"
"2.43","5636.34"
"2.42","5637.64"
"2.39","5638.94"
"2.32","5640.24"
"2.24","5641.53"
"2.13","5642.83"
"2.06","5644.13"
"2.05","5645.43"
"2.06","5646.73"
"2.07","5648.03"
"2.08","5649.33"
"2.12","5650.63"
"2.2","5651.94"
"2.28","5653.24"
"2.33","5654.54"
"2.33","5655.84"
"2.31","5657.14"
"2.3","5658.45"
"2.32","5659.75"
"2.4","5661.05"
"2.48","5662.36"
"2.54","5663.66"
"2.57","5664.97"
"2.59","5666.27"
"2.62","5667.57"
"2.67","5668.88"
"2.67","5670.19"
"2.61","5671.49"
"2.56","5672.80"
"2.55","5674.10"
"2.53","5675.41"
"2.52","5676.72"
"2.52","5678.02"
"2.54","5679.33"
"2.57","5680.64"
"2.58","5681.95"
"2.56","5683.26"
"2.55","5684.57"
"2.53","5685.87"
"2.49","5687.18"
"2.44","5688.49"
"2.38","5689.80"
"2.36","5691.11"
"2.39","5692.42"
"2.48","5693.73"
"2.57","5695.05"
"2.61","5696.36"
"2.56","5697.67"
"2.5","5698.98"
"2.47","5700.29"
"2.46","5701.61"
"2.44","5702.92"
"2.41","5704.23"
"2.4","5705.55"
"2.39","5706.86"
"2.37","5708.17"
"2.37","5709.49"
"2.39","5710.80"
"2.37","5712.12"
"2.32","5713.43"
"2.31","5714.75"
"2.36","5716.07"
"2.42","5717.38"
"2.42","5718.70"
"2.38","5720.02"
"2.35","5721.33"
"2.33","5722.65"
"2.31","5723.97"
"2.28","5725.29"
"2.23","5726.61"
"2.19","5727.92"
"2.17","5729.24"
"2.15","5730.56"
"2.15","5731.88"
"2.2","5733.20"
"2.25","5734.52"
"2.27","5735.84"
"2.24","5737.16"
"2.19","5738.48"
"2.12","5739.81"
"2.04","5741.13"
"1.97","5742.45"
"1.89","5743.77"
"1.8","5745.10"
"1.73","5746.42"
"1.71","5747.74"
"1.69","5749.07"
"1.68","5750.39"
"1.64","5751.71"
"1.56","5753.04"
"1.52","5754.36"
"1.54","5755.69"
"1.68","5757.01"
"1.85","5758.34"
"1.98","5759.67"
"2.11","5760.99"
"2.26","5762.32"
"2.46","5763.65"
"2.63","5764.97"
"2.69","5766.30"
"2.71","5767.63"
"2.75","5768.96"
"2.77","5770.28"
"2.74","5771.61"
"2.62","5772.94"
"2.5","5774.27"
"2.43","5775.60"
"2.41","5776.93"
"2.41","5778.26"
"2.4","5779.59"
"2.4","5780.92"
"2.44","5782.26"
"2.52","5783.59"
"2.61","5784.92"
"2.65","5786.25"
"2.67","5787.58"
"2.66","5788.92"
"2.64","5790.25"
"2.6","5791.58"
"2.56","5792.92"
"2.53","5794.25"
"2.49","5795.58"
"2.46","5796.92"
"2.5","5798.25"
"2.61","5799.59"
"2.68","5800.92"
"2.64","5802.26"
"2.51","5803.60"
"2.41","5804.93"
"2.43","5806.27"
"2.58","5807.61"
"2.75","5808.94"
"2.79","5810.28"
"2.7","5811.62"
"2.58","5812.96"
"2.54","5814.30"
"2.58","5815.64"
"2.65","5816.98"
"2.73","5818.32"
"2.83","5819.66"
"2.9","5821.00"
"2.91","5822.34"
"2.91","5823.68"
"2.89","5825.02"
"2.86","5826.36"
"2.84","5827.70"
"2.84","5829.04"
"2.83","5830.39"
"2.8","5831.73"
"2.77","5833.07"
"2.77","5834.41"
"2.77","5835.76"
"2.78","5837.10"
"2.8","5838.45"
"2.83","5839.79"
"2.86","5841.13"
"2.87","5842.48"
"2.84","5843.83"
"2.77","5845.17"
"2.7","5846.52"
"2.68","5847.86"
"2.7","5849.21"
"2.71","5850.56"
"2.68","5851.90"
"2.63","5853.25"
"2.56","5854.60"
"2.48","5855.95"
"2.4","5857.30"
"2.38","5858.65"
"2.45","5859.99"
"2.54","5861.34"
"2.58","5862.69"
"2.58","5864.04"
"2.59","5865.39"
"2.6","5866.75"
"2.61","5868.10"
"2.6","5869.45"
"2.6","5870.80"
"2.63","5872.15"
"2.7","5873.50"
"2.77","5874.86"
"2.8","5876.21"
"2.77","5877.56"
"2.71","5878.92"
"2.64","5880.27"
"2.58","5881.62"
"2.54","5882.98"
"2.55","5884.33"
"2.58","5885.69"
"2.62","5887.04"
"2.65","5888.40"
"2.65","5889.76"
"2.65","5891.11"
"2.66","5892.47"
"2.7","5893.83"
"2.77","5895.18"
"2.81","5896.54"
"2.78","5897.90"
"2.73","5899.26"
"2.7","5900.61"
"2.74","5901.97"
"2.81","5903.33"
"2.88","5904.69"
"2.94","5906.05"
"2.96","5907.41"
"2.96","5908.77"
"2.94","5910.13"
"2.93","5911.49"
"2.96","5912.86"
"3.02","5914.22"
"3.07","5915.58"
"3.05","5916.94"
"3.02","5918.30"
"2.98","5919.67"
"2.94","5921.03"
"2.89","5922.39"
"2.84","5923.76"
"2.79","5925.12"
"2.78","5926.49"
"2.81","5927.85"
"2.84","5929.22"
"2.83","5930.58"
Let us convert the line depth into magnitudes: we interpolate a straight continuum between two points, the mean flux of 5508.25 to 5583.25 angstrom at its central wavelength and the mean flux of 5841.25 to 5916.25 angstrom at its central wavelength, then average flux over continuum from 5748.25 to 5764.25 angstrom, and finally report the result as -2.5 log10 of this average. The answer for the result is 0.36 mag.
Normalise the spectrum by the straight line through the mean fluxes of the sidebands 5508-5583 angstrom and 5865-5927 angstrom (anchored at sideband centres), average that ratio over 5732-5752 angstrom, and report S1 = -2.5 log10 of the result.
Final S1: 0.28 mag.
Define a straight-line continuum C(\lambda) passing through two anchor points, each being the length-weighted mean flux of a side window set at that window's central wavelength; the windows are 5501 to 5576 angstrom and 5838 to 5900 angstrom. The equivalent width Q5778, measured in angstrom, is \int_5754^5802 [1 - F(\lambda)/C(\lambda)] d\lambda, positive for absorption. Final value 2.3 angstrom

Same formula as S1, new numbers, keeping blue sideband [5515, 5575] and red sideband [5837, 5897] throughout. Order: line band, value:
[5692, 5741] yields 0.060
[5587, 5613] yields 0.033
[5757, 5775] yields 0.043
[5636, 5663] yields 0.068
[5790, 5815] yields 0.001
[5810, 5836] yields -0.069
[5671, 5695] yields -0.032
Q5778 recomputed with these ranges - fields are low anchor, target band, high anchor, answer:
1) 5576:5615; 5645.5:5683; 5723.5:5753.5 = -4.75 angstrom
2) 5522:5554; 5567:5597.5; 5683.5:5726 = 0.88 angstrom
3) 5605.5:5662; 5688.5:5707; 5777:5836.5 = -0.26 angstrom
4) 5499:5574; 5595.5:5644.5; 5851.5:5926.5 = 1.72 angstrom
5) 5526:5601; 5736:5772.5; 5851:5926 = 6.59 angstrom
